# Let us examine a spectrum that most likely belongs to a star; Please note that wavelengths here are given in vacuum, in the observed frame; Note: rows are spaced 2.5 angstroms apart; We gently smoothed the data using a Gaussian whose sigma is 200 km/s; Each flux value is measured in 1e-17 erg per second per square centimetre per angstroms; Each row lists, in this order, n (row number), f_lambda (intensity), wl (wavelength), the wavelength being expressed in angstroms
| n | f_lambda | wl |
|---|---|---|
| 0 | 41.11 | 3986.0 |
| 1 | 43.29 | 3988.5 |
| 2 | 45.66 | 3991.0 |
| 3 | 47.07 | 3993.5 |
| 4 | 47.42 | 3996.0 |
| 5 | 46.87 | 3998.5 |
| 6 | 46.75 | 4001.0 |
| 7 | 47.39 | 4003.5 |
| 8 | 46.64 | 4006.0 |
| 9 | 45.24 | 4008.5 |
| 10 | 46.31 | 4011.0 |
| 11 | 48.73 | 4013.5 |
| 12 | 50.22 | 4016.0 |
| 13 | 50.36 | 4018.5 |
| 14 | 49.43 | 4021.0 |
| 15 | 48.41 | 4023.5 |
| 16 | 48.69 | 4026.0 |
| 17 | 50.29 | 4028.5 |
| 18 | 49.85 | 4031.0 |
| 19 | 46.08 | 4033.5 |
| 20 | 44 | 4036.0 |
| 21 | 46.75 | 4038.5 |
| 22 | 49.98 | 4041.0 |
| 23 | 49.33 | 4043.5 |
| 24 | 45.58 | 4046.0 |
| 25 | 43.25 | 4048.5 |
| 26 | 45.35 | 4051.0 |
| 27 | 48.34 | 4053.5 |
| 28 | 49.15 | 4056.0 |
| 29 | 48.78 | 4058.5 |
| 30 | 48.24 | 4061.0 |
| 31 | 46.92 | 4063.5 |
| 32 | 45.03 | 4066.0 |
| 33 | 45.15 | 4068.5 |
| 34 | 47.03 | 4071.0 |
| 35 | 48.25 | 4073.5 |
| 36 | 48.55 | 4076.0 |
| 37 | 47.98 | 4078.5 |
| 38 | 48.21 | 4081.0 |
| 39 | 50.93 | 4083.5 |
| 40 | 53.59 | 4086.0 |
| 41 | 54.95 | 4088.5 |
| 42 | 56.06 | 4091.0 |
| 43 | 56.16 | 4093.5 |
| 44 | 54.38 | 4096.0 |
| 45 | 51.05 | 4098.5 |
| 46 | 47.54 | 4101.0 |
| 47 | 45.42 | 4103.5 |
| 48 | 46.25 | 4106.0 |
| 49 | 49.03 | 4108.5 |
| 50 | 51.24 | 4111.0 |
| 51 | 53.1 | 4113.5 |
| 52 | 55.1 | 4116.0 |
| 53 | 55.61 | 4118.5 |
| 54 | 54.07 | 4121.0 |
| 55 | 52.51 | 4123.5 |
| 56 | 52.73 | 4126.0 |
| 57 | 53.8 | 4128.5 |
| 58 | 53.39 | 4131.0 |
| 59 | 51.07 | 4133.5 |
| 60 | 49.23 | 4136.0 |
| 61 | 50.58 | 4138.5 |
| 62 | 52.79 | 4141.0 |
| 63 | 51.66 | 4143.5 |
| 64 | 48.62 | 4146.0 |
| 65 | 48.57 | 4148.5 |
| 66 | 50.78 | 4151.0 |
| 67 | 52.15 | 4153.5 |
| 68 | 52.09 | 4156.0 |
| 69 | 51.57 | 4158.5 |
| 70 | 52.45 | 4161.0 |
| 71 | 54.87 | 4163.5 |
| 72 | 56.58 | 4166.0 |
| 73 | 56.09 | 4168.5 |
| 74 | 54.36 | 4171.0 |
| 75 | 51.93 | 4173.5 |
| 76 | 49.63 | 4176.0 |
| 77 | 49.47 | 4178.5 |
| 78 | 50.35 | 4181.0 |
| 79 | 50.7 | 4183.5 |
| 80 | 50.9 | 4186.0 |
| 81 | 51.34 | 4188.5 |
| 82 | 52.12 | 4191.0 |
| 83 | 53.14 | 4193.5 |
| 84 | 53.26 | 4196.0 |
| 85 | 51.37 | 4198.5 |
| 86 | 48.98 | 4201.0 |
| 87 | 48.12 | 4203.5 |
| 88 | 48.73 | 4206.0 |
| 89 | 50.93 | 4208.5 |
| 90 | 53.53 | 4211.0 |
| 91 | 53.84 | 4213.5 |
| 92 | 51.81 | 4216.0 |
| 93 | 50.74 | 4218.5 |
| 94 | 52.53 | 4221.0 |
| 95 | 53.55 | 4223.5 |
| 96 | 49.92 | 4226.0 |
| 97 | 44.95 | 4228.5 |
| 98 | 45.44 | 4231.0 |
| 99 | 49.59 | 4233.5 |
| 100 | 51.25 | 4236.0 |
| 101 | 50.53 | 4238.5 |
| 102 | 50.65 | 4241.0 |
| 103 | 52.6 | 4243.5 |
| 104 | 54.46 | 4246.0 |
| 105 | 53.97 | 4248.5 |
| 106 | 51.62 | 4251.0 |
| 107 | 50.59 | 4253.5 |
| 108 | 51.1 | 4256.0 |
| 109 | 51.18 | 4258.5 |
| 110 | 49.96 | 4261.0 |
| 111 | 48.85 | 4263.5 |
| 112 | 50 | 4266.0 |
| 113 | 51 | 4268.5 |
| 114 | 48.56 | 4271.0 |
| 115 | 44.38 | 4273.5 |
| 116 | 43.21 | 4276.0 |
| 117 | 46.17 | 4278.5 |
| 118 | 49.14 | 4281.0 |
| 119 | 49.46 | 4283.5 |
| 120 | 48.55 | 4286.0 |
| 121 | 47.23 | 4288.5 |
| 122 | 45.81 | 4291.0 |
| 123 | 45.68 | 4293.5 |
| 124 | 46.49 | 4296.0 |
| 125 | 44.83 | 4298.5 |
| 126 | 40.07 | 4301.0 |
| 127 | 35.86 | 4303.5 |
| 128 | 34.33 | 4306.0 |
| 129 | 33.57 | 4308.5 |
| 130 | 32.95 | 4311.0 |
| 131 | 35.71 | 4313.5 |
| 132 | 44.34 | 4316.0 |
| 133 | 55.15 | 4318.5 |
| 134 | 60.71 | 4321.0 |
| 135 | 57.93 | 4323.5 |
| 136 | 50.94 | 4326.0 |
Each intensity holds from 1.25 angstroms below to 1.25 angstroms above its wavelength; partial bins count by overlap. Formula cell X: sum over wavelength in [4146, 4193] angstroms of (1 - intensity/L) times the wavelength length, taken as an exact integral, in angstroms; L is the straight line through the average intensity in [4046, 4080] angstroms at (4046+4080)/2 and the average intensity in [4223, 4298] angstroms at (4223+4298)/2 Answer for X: -3.7 angstroms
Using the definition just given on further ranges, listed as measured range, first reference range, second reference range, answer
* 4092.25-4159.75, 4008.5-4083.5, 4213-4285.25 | -4.0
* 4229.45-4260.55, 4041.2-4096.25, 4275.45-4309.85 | -4.3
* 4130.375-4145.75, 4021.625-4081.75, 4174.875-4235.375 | -0.6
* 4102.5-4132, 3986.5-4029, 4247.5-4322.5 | -3.1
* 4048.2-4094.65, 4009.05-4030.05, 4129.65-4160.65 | 0.6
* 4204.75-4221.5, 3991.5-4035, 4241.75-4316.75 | -1.9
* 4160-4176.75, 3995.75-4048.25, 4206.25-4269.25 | -1.3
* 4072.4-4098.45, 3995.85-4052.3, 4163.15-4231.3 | -1.6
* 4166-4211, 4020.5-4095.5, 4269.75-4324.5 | -4.6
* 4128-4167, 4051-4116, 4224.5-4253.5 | -1.4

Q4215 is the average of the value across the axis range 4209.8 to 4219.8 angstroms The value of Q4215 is 52.5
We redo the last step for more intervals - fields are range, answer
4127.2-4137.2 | 51.9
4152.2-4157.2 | 52.1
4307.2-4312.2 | 33.3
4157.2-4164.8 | 53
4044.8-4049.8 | 44.4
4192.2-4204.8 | 51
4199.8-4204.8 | 48.5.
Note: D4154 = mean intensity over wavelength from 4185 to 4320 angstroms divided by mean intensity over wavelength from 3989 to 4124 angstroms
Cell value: 0.99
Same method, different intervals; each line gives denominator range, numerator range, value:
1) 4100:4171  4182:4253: 0.99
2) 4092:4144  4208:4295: 0.96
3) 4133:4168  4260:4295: 0.92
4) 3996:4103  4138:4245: 1.06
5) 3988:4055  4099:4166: 1.09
